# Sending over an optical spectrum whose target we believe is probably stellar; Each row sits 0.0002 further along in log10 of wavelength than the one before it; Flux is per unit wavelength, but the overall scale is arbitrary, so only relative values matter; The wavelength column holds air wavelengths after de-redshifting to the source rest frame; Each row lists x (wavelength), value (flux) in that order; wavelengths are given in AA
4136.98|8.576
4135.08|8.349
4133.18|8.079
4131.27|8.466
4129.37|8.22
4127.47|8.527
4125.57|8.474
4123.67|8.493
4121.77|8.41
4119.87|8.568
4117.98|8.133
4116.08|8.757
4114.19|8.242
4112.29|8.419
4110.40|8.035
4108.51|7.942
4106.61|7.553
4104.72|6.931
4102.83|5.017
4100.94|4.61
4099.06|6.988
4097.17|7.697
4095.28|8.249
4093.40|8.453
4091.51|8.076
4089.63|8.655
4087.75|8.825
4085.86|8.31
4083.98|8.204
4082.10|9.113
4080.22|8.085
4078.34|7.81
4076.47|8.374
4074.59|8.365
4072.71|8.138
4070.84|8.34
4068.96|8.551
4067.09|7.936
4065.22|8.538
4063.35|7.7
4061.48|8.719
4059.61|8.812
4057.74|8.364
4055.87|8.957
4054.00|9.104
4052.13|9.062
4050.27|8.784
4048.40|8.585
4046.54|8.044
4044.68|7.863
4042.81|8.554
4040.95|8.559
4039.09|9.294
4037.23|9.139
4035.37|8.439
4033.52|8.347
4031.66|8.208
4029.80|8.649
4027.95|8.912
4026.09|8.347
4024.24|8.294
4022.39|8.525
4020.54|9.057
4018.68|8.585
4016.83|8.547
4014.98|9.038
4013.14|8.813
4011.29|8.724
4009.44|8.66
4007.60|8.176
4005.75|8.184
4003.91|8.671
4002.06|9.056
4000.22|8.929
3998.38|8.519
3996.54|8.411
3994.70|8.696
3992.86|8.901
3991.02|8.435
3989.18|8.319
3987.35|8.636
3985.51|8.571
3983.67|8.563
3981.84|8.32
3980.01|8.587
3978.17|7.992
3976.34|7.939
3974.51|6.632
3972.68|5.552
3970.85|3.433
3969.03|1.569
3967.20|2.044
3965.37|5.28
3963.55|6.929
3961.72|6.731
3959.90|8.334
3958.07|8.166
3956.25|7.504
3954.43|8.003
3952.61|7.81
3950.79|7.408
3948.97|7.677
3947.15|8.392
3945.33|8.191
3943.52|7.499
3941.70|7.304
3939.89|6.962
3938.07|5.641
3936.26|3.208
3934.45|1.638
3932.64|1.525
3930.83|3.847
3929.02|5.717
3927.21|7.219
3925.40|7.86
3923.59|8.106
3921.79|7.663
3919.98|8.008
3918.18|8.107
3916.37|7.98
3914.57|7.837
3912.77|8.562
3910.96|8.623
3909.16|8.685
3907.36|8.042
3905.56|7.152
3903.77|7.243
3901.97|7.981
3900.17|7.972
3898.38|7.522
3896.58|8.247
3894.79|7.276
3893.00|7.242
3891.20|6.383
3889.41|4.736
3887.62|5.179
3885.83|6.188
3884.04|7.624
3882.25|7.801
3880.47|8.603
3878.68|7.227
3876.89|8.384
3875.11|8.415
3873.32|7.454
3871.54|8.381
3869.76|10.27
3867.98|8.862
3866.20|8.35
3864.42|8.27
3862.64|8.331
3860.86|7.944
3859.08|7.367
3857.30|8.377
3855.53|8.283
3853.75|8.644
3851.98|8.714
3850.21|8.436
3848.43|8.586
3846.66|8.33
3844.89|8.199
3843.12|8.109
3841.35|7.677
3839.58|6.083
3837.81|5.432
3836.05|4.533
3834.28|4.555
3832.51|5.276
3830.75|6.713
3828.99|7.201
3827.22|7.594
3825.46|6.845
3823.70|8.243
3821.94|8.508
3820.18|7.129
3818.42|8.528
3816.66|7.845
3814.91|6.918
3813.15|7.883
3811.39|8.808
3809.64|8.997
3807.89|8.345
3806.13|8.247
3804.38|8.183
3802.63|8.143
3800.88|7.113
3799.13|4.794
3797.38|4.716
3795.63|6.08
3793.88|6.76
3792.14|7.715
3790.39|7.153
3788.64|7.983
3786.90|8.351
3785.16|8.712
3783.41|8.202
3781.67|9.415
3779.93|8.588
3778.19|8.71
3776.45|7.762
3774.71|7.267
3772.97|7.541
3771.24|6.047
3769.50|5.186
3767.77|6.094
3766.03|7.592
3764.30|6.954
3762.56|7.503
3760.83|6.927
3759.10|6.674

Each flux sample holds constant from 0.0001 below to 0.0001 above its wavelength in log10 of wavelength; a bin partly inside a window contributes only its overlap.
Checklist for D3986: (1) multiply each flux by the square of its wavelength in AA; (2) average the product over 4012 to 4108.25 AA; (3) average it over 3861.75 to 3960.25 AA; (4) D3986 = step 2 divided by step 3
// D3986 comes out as 1.2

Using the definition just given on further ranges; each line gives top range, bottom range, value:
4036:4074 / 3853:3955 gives 1.26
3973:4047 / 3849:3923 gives 1.15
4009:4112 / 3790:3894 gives 1.24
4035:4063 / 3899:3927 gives 1.17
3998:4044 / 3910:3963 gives 1.30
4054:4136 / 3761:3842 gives 1.30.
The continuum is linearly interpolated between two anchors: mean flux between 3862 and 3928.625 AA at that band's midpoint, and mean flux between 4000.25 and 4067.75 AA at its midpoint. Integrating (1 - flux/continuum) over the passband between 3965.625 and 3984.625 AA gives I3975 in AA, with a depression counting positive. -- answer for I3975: 5.09 AA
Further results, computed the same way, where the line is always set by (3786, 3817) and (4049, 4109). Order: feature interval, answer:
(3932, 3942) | 4.5 AA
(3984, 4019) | -3.2 AA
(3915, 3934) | 3.0 AA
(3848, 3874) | -2.9 AA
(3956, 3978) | 5.5 AA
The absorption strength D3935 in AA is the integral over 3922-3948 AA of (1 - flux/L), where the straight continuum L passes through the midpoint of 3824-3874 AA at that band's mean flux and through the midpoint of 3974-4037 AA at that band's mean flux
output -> 6.8 AA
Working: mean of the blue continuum 7.61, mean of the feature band 5.98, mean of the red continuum 8.51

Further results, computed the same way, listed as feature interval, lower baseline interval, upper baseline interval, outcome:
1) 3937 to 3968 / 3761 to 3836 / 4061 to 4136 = 2.7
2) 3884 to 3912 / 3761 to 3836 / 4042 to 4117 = 1.4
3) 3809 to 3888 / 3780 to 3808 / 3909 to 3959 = -4.4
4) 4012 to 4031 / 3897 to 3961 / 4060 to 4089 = -1.8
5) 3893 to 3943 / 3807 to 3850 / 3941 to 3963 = 4.8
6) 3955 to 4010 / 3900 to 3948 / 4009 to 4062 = 2.7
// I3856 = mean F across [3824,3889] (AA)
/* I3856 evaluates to 7.55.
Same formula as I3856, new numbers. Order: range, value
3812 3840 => 6.86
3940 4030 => 7.78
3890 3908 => 7.45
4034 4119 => 8.18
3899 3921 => 8.01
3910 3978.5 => 6.54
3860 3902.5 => 7.69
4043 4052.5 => 8.44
